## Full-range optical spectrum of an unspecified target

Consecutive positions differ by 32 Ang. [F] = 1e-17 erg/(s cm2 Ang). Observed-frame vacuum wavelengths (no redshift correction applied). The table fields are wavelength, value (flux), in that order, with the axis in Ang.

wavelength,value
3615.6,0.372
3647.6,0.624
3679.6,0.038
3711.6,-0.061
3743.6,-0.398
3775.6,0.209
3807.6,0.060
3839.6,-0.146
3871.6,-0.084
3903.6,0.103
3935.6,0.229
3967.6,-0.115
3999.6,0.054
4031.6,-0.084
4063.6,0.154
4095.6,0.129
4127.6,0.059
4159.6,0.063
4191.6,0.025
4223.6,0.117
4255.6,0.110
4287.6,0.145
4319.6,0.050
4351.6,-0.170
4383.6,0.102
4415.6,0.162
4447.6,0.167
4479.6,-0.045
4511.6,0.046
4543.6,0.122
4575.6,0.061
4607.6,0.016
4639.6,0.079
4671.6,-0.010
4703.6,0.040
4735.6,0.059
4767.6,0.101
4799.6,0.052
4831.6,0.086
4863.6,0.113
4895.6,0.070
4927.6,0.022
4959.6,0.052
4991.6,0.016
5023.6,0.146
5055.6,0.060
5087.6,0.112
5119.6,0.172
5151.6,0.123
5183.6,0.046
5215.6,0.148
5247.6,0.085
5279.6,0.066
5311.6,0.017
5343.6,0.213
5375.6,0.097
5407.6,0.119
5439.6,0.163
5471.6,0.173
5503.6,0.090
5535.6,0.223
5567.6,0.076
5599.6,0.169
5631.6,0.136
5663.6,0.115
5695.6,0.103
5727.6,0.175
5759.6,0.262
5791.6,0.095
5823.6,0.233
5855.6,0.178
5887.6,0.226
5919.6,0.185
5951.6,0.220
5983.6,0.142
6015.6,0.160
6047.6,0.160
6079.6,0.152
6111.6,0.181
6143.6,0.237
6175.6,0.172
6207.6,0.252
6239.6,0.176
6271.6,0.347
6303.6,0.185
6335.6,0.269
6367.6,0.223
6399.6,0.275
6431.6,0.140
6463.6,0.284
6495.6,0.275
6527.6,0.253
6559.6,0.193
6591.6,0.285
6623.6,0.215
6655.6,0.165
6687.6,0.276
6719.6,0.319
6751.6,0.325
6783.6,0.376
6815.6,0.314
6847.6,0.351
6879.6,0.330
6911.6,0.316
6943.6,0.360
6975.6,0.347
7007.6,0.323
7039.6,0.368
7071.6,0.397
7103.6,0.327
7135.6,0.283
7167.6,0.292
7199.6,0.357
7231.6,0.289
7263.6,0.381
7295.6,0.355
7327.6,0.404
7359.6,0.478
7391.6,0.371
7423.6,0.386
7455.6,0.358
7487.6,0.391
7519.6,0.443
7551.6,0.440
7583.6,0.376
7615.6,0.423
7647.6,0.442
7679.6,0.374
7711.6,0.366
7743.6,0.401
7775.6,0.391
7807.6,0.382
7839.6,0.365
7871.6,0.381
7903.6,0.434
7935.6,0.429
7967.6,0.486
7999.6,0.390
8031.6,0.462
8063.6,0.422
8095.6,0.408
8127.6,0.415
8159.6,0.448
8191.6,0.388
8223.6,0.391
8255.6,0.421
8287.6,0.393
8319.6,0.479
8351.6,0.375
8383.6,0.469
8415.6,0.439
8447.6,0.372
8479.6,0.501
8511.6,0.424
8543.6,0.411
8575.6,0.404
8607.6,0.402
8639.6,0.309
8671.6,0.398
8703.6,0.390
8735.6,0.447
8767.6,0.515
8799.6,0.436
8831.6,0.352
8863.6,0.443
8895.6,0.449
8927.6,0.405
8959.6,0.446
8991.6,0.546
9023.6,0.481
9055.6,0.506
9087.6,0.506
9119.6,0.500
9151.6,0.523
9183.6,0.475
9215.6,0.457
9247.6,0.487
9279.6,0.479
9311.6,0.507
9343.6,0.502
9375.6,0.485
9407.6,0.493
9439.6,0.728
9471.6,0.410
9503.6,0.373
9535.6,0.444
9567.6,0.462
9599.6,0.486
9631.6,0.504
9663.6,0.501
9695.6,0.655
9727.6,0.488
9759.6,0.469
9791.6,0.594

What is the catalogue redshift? 0.68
